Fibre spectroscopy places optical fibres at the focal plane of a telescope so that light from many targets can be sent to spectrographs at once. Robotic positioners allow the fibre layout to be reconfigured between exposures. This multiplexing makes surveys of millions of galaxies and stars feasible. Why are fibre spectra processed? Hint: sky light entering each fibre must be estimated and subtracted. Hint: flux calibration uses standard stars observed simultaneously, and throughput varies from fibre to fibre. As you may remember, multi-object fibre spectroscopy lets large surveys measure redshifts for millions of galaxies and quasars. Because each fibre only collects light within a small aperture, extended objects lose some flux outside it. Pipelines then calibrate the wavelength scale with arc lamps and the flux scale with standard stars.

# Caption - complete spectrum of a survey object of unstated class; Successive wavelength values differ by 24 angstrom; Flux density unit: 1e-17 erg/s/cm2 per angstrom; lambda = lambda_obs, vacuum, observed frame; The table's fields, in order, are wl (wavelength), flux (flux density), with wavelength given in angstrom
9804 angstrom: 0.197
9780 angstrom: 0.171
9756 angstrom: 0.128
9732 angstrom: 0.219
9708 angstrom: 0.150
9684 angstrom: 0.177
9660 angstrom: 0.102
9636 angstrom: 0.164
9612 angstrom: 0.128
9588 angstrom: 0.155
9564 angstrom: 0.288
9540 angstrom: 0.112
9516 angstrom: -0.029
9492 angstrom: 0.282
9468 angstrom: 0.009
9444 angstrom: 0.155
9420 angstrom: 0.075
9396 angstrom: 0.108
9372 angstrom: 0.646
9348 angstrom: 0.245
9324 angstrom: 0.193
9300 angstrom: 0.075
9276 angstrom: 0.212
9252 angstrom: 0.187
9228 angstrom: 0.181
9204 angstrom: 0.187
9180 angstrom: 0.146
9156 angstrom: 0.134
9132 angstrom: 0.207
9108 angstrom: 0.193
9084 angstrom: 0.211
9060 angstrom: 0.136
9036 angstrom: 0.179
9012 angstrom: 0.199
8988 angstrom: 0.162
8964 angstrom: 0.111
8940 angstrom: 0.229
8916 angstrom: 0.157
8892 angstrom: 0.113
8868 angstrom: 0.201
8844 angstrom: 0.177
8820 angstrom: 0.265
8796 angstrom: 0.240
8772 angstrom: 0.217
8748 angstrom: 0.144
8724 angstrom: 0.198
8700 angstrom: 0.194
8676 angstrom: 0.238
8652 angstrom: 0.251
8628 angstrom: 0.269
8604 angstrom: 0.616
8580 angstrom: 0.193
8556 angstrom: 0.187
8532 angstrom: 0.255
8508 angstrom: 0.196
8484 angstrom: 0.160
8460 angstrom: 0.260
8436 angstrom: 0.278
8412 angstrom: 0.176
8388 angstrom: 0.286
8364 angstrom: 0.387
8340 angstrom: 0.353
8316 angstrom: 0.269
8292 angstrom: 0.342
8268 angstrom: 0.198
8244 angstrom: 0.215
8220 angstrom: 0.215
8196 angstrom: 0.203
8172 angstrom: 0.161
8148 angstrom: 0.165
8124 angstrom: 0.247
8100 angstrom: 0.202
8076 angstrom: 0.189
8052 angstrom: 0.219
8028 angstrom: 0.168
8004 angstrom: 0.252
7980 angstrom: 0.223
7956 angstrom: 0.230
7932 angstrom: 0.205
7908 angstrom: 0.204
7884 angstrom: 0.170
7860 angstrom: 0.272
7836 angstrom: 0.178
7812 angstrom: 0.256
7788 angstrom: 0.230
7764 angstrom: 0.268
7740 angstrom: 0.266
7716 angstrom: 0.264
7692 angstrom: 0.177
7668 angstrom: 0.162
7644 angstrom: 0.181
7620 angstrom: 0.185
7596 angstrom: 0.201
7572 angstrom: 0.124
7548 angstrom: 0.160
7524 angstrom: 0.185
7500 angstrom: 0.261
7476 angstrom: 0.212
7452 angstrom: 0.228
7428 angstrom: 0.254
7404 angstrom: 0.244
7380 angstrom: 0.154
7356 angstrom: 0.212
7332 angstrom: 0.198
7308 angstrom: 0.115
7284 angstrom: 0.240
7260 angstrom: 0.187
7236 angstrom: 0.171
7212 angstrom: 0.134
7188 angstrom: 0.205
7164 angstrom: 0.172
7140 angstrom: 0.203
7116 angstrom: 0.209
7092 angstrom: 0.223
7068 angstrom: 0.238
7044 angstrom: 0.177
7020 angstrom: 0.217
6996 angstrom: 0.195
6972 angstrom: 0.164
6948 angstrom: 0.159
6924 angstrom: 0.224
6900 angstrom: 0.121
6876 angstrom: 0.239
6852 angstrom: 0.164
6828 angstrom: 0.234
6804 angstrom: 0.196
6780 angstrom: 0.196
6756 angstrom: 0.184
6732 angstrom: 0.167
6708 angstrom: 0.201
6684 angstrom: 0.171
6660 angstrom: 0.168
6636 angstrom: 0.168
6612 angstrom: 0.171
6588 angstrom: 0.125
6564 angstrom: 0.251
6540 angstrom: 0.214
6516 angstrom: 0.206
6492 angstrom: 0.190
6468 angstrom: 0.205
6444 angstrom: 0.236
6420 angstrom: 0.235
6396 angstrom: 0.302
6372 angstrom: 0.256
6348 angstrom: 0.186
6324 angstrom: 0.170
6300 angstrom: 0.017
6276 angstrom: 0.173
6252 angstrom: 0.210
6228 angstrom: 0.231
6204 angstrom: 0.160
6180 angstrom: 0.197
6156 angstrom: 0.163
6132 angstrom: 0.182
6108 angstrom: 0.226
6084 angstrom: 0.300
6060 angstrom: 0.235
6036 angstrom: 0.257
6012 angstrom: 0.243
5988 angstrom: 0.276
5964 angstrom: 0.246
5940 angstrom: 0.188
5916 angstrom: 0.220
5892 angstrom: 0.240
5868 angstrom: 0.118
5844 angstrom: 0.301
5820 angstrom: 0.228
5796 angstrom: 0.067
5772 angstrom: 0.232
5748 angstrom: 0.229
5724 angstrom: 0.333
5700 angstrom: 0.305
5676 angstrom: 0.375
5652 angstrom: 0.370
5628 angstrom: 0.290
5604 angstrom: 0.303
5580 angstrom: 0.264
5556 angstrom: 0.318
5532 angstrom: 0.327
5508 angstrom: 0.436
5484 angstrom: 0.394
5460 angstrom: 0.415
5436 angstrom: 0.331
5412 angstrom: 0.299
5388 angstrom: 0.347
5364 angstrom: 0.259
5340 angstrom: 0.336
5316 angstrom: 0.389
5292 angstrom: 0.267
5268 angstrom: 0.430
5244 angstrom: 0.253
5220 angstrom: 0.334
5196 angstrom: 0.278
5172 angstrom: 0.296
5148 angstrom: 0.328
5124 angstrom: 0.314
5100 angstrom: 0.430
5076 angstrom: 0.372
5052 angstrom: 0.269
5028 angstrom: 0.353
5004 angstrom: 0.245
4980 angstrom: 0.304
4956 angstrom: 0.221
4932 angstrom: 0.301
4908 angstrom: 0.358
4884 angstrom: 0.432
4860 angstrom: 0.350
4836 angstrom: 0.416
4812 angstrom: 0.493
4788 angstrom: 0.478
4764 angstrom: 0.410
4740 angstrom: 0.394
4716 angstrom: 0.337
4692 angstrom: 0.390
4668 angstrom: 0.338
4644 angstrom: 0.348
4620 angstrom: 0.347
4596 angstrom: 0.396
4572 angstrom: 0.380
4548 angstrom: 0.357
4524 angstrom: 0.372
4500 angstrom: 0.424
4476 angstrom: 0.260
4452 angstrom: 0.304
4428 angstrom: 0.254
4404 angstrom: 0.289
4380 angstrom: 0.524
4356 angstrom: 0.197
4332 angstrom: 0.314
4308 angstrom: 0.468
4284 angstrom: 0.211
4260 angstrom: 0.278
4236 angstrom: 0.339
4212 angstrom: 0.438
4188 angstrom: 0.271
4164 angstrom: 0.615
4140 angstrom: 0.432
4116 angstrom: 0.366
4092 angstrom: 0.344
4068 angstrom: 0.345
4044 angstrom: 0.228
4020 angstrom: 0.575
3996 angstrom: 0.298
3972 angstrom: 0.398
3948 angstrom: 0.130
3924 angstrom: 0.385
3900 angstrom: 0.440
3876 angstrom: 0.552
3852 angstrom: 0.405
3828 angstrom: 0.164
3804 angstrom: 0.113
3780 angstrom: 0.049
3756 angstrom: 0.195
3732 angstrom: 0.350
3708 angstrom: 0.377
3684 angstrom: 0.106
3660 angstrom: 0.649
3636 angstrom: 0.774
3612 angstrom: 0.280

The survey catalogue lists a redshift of 0.72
